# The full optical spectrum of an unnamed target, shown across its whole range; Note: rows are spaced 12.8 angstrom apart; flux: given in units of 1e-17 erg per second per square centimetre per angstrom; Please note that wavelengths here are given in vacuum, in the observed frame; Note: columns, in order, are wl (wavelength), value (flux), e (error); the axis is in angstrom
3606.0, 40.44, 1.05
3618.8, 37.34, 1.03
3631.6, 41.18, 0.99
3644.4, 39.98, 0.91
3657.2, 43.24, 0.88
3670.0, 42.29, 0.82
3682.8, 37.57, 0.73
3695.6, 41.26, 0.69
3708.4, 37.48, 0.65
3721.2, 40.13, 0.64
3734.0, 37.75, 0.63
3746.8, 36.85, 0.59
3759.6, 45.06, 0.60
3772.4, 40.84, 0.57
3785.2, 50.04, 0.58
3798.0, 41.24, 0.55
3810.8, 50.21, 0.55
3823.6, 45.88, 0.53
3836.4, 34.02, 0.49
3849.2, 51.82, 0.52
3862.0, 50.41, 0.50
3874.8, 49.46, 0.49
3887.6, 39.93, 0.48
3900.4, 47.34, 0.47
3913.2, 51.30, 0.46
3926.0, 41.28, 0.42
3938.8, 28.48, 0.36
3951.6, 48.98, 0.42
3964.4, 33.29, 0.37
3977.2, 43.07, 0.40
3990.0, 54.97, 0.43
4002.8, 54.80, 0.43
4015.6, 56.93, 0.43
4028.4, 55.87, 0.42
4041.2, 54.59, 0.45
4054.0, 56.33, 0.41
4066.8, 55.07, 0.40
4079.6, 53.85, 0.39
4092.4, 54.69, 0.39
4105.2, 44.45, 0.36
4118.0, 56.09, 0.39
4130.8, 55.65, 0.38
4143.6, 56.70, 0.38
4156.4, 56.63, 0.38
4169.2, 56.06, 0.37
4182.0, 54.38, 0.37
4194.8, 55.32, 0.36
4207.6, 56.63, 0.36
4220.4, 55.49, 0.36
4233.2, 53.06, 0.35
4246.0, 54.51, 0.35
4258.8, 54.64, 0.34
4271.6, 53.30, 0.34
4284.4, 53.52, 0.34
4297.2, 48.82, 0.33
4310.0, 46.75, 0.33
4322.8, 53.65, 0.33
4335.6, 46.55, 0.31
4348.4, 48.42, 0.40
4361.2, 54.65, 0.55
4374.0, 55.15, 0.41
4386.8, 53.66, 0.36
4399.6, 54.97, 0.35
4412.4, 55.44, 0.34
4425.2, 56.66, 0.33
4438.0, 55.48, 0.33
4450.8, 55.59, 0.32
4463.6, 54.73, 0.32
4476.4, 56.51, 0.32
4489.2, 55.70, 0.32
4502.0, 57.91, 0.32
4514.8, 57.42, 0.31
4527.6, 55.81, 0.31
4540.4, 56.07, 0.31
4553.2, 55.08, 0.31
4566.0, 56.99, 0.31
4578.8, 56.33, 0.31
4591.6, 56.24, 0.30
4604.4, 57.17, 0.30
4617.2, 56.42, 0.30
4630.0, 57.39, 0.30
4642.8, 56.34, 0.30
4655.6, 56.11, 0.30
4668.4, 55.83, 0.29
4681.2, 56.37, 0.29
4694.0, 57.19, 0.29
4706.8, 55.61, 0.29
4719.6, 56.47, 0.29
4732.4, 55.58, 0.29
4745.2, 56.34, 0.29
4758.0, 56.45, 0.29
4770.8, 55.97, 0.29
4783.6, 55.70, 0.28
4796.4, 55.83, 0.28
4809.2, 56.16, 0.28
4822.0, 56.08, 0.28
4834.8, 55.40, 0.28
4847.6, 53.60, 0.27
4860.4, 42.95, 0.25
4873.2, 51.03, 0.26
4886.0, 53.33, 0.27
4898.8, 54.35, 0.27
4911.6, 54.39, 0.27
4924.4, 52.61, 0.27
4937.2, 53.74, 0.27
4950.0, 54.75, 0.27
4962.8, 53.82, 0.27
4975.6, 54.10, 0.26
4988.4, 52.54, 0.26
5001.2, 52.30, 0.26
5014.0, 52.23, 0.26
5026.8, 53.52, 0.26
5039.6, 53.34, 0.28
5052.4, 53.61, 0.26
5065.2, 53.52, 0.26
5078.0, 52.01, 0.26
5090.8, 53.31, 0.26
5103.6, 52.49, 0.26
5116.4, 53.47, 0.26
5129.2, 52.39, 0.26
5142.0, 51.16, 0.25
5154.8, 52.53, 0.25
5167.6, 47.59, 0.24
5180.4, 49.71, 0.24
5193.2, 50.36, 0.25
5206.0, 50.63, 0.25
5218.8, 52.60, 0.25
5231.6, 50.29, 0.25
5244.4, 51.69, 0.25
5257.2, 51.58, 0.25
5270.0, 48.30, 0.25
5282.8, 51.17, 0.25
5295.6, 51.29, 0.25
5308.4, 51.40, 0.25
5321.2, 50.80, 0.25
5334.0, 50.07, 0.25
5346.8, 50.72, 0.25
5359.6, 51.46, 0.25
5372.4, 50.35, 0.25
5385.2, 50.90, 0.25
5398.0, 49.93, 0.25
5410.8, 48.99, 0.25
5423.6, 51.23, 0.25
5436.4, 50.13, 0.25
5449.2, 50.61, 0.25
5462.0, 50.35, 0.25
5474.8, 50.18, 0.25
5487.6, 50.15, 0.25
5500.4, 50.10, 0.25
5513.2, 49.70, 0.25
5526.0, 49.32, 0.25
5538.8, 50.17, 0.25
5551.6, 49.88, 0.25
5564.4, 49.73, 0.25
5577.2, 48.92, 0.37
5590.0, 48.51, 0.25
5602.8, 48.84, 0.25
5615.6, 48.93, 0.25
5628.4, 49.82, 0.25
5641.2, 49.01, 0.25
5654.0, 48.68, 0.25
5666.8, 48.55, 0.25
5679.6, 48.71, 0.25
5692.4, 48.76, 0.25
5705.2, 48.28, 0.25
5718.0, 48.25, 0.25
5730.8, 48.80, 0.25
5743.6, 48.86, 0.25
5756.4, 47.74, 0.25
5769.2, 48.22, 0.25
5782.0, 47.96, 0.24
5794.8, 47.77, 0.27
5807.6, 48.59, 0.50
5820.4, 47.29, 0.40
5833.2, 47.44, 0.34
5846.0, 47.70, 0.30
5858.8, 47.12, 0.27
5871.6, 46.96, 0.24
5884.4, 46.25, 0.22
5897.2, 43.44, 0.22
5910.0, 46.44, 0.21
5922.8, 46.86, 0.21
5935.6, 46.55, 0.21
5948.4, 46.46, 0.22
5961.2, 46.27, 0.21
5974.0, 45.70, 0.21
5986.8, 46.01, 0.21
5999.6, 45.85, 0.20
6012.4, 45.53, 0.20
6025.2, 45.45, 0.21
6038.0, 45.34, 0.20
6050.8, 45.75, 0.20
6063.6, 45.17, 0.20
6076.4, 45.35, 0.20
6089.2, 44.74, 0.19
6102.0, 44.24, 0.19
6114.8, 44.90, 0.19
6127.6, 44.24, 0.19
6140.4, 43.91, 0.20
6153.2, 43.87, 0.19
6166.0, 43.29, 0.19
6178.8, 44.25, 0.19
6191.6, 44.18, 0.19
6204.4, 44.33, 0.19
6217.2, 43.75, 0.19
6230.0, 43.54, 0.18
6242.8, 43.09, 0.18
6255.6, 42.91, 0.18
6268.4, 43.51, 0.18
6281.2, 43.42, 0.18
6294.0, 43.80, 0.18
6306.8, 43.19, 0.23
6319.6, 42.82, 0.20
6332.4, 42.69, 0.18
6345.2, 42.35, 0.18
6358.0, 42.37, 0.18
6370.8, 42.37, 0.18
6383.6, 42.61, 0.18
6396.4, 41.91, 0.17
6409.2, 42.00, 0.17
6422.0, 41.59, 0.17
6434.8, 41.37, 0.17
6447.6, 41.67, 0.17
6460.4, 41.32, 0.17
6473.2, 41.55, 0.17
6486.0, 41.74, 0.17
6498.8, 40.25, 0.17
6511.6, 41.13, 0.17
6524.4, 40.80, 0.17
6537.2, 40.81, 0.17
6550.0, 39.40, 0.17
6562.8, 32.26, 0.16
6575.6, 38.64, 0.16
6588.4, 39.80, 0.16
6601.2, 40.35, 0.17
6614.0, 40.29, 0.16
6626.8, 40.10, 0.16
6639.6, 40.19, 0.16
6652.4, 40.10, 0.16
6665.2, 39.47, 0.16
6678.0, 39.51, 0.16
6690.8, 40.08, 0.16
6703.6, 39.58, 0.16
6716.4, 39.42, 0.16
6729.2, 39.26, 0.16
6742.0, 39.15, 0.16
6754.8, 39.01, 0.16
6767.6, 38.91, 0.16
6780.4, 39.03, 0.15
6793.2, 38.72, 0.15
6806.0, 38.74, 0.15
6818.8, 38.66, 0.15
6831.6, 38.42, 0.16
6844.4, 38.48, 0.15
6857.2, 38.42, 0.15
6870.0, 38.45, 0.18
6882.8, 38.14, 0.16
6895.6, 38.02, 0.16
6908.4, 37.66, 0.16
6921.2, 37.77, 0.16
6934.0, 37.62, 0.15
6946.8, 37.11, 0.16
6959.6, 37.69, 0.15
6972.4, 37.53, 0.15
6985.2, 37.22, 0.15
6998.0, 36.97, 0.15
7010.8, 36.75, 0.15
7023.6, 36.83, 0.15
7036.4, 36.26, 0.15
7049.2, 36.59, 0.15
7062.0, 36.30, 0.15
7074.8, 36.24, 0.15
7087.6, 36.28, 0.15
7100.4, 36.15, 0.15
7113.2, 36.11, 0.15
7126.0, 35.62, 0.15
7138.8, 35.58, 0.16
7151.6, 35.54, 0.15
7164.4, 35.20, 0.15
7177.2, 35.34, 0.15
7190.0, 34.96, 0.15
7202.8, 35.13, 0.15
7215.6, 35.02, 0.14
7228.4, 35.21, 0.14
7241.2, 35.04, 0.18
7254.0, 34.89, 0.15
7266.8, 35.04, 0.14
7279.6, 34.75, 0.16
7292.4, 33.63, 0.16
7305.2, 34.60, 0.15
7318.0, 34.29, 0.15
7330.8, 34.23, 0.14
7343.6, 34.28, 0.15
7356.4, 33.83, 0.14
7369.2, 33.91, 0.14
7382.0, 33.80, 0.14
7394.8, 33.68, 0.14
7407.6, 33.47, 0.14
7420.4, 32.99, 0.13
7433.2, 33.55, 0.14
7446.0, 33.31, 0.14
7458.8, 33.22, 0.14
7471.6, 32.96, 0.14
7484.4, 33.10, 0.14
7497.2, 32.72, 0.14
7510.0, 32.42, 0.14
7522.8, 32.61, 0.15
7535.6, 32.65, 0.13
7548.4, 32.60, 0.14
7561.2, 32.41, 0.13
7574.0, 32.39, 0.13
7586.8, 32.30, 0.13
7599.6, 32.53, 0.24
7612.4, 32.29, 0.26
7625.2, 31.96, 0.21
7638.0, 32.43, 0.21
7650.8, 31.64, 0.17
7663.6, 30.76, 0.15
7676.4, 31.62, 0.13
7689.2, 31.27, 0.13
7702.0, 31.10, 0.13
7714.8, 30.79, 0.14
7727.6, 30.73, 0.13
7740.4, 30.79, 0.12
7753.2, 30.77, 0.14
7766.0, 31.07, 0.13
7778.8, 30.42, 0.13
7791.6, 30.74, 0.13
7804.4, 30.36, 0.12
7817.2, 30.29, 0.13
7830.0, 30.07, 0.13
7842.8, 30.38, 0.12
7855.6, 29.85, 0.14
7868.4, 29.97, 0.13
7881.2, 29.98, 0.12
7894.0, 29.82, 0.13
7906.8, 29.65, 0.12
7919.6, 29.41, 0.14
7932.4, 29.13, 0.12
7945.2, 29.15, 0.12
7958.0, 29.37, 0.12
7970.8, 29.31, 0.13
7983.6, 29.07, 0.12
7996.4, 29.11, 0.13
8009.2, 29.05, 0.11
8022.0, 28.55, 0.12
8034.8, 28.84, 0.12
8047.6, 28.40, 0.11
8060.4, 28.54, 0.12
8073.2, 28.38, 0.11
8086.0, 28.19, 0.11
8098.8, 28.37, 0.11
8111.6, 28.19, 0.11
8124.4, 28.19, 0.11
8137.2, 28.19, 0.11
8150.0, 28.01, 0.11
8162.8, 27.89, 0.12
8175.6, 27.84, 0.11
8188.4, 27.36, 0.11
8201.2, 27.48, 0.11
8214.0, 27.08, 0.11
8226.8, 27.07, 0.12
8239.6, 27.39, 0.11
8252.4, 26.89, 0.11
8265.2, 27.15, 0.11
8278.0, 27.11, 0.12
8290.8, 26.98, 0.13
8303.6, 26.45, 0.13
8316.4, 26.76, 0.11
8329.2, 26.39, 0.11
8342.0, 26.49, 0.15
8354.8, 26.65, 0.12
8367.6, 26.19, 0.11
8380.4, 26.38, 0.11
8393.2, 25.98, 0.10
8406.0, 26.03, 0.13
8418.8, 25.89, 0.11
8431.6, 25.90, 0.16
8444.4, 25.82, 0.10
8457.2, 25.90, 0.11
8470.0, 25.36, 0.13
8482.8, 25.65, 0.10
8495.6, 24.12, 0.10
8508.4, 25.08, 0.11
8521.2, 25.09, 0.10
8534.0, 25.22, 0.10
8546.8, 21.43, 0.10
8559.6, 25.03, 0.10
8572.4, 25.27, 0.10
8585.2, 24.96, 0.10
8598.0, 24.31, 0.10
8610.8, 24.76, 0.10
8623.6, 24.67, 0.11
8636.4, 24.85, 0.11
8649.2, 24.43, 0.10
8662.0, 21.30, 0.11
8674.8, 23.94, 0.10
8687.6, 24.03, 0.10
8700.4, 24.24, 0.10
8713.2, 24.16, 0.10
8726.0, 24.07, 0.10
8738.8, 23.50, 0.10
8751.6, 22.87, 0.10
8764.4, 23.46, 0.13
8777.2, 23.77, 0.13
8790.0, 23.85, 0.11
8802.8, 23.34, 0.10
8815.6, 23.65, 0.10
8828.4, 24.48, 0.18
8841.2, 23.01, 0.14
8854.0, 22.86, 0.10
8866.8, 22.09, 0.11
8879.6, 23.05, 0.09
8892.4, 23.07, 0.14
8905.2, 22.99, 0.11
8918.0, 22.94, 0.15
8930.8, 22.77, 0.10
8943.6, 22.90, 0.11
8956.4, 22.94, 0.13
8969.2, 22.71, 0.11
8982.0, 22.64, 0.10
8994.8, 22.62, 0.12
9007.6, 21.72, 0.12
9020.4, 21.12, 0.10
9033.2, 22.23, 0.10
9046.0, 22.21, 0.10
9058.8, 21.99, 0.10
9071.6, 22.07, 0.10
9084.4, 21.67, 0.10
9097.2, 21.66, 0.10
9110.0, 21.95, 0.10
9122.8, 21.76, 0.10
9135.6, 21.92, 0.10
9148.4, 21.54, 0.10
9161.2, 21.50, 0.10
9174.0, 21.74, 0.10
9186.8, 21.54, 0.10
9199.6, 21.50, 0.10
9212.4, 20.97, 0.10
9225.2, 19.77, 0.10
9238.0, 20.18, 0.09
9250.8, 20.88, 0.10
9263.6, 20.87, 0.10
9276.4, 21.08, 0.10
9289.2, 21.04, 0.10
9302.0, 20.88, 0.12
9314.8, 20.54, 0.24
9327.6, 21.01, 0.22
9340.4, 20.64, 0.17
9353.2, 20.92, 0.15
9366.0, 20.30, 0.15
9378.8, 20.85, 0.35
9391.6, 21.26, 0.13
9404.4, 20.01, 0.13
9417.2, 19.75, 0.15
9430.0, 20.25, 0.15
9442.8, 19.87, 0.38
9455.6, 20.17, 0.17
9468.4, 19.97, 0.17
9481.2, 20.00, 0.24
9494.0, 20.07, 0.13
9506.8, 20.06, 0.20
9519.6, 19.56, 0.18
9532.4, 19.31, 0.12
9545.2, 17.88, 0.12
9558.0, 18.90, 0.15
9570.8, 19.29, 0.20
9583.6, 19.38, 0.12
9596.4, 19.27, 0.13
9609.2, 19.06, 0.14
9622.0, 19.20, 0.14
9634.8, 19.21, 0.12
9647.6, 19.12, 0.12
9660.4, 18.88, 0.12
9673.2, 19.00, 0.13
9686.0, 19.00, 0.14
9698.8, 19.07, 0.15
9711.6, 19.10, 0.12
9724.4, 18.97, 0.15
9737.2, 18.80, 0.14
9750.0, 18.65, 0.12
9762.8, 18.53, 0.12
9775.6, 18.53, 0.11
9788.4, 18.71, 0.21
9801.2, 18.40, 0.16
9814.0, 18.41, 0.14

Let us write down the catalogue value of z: 0.00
